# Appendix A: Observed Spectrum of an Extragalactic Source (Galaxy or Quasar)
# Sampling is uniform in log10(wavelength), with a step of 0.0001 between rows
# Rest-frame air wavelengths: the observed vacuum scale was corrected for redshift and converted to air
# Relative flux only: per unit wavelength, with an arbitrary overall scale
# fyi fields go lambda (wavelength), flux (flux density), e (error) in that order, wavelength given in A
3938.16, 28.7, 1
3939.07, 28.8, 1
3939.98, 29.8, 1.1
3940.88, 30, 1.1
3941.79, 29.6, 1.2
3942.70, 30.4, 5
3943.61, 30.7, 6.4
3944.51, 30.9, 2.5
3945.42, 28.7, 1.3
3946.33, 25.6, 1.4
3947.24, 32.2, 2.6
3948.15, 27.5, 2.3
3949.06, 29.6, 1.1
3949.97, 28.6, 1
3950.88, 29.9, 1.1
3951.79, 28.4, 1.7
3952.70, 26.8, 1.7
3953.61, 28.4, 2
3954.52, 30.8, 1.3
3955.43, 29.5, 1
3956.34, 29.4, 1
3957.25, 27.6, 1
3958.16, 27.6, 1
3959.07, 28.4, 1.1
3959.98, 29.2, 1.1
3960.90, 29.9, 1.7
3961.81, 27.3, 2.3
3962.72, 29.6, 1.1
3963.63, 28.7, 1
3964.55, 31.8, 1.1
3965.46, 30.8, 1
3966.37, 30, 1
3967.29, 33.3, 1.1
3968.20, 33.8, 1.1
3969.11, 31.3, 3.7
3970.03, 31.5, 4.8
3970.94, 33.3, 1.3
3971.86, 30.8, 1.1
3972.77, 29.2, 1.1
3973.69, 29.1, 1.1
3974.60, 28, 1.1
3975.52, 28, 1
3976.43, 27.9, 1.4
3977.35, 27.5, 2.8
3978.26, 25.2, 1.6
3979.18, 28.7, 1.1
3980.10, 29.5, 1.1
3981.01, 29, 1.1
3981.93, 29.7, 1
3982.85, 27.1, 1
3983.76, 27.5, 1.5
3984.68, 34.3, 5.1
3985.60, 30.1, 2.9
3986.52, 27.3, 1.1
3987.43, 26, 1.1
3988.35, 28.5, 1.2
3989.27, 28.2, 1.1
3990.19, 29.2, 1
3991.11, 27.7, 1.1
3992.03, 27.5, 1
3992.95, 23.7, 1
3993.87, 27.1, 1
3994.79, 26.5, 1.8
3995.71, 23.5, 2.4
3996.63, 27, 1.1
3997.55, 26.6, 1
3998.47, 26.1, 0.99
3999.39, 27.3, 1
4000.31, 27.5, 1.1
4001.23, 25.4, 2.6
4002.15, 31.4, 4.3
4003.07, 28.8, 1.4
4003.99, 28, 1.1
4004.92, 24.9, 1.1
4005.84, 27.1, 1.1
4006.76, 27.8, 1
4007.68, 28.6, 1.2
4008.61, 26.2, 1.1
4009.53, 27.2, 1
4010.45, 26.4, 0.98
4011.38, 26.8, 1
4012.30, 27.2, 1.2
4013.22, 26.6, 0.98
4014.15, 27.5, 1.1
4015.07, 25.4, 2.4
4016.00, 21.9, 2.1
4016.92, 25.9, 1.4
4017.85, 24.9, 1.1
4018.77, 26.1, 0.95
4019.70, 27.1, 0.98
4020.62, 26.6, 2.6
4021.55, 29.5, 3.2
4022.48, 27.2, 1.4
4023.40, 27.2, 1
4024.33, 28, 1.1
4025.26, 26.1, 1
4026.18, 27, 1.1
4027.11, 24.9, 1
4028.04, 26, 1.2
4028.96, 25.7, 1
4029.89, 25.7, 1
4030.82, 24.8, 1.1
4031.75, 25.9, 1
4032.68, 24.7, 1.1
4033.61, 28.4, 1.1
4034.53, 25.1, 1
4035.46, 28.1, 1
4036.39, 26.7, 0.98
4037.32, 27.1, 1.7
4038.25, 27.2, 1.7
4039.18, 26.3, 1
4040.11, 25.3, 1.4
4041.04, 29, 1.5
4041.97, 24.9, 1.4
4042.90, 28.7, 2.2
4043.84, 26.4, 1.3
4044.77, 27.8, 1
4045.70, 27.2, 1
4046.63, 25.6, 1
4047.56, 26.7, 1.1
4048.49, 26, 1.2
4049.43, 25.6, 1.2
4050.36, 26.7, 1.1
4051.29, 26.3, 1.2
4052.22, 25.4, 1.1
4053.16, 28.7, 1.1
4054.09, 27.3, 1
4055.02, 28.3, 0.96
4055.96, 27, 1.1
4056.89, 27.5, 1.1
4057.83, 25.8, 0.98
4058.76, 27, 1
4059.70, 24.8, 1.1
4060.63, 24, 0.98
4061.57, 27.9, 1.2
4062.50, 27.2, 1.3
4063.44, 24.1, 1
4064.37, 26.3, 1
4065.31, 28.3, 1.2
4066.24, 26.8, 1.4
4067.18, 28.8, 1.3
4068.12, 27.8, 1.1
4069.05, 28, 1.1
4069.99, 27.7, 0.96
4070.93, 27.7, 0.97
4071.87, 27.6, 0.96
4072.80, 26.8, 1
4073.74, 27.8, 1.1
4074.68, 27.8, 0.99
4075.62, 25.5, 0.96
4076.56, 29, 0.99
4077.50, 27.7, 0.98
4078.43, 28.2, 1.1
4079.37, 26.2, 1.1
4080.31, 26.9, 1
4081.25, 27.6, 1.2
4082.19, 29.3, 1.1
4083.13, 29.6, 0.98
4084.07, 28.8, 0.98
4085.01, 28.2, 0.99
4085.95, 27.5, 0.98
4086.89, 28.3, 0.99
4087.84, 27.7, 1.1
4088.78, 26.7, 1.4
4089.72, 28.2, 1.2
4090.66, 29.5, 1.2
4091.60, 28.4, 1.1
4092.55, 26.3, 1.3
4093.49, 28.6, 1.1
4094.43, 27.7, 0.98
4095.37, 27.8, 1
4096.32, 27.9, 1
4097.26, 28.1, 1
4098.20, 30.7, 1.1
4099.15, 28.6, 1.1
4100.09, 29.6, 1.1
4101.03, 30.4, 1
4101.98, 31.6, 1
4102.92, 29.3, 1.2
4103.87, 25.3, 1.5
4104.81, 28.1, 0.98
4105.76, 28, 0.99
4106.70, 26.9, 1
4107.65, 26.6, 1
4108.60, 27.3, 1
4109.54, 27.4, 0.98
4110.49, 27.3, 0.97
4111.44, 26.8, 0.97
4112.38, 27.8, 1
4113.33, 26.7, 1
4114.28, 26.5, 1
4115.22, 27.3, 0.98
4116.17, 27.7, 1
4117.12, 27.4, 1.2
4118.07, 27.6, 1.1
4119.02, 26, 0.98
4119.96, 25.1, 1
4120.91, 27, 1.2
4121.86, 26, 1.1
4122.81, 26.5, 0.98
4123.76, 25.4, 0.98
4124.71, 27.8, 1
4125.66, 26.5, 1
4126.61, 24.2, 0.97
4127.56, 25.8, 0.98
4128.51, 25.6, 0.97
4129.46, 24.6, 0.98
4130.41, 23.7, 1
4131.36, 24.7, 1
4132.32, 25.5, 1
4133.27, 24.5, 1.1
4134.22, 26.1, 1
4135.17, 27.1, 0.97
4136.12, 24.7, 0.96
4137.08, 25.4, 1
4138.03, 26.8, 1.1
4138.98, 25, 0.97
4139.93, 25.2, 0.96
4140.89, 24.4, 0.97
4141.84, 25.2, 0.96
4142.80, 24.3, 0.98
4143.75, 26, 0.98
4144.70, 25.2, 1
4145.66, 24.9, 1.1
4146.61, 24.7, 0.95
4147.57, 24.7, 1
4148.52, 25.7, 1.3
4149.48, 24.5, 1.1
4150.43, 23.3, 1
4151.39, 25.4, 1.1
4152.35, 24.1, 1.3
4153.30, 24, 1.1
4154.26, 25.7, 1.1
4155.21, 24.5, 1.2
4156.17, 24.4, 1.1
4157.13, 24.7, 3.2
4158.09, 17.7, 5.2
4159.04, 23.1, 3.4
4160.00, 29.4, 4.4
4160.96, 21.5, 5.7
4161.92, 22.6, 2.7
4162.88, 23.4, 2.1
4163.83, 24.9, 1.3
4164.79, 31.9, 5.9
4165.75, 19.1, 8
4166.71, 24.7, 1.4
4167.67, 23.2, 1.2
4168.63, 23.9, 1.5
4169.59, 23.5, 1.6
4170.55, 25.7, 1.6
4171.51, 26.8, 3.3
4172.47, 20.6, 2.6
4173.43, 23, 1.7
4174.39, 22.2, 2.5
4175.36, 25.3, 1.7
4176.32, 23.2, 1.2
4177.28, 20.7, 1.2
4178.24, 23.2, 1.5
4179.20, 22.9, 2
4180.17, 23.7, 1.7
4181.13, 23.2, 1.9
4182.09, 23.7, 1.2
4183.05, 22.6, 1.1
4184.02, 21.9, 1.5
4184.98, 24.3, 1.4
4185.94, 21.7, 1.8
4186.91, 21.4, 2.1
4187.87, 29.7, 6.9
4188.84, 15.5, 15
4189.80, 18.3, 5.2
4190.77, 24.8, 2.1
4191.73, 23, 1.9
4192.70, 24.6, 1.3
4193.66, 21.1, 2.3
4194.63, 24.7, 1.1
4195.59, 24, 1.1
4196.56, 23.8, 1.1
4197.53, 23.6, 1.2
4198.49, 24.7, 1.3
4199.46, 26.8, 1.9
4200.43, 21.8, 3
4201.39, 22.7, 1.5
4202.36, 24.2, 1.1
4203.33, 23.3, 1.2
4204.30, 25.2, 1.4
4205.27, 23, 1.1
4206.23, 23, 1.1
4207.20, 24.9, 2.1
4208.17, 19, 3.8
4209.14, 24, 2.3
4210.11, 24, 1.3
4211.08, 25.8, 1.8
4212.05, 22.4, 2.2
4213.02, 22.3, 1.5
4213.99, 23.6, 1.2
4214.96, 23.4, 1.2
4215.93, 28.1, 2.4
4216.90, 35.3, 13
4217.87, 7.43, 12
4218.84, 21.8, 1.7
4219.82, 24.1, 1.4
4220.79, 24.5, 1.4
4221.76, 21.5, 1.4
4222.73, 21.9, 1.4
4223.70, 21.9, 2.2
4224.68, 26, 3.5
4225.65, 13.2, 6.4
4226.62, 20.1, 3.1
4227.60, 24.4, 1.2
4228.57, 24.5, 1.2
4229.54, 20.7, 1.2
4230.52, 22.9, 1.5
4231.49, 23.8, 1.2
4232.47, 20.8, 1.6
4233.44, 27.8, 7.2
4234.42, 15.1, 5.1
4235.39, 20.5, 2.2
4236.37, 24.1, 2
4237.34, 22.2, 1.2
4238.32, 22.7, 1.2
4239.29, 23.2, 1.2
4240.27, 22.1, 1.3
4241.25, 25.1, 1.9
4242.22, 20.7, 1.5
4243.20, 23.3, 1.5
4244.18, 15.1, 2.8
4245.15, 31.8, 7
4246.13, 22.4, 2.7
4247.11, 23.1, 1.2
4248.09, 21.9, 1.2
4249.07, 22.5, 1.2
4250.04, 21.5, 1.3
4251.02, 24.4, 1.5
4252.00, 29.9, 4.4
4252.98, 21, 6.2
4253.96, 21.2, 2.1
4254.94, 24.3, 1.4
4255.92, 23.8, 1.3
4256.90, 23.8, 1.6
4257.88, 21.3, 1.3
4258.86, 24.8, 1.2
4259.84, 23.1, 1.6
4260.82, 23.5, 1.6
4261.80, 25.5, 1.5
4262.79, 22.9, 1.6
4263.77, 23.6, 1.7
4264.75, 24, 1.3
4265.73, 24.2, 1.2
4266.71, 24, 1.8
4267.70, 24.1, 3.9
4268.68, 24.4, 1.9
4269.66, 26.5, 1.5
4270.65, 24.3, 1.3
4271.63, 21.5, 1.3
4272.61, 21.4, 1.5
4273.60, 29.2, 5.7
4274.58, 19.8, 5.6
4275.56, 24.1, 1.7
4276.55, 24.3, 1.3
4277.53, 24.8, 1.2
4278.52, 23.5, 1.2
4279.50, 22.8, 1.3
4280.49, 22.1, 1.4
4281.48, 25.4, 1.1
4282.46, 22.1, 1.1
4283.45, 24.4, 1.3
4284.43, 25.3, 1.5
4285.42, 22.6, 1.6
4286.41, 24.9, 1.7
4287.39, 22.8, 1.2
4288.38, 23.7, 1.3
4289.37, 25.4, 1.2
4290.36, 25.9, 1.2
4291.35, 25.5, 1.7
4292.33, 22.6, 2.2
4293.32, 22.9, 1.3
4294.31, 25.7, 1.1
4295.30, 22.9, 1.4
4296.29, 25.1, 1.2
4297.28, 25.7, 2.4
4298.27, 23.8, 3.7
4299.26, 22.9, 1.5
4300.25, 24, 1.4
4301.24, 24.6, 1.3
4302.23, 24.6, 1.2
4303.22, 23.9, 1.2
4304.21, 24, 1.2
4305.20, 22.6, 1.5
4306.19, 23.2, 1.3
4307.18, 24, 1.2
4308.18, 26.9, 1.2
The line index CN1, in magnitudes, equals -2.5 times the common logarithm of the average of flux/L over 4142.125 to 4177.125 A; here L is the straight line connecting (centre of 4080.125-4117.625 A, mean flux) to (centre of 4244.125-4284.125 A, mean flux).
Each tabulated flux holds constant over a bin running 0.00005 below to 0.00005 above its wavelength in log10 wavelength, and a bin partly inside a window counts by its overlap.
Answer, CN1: 0.10 mag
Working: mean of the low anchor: 28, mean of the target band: 24.2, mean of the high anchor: 23.7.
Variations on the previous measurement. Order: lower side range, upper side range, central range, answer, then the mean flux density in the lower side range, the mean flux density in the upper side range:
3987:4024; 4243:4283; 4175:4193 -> 0.08 mag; 26.9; 23.6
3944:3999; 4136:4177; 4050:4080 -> -0.02 mag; 28.8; 24.4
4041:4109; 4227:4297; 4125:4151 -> 0.04 mag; 27.5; 23.5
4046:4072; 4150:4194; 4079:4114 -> -0.09 mag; 26.8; 23.4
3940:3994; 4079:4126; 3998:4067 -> 0.07 mag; 29.1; 27.7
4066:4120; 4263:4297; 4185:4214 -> 0.11 mag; 27.8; 24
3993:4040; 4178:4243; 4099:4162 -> -0.06 mag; 26.6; 22.9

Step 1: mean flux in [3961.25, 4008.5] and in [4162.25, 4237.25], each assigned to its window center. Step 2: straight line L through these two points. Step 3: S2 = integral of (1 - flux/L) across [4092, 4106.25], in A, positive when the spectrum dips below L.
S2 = -1.6 A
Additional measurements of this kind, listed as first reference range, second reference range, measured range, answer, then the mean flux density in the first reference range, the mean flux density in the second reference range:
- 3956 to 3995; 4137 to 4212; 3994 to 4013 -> 0.8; 29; 23.8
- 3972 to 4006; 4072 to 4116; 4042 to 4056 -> 0.5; 27.8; 27.9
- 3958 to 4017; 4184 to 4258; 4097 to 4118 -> -2.0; 28.2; 22.9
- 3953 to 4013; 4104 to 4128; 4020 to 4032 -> 0.6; 28.4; 26.8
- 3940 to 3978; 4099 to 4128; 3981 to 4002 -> 1.1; 29.5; 27.2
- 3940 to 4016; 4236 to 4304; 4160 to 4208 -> 3.2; 28.5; 23.7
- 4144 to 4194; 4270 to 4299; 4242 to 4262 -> 0.5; 23.6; 24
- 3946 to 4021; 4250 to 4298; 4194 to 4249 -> 4.0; 28.2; 23.9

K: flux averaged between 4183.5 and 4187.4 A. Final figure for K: 22.3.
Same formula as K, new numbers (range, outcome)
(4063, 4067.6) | 26.9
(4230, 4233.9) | 23.8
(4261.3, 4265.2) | 24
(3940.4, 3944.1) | 30.3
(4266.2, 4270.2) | 24.7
